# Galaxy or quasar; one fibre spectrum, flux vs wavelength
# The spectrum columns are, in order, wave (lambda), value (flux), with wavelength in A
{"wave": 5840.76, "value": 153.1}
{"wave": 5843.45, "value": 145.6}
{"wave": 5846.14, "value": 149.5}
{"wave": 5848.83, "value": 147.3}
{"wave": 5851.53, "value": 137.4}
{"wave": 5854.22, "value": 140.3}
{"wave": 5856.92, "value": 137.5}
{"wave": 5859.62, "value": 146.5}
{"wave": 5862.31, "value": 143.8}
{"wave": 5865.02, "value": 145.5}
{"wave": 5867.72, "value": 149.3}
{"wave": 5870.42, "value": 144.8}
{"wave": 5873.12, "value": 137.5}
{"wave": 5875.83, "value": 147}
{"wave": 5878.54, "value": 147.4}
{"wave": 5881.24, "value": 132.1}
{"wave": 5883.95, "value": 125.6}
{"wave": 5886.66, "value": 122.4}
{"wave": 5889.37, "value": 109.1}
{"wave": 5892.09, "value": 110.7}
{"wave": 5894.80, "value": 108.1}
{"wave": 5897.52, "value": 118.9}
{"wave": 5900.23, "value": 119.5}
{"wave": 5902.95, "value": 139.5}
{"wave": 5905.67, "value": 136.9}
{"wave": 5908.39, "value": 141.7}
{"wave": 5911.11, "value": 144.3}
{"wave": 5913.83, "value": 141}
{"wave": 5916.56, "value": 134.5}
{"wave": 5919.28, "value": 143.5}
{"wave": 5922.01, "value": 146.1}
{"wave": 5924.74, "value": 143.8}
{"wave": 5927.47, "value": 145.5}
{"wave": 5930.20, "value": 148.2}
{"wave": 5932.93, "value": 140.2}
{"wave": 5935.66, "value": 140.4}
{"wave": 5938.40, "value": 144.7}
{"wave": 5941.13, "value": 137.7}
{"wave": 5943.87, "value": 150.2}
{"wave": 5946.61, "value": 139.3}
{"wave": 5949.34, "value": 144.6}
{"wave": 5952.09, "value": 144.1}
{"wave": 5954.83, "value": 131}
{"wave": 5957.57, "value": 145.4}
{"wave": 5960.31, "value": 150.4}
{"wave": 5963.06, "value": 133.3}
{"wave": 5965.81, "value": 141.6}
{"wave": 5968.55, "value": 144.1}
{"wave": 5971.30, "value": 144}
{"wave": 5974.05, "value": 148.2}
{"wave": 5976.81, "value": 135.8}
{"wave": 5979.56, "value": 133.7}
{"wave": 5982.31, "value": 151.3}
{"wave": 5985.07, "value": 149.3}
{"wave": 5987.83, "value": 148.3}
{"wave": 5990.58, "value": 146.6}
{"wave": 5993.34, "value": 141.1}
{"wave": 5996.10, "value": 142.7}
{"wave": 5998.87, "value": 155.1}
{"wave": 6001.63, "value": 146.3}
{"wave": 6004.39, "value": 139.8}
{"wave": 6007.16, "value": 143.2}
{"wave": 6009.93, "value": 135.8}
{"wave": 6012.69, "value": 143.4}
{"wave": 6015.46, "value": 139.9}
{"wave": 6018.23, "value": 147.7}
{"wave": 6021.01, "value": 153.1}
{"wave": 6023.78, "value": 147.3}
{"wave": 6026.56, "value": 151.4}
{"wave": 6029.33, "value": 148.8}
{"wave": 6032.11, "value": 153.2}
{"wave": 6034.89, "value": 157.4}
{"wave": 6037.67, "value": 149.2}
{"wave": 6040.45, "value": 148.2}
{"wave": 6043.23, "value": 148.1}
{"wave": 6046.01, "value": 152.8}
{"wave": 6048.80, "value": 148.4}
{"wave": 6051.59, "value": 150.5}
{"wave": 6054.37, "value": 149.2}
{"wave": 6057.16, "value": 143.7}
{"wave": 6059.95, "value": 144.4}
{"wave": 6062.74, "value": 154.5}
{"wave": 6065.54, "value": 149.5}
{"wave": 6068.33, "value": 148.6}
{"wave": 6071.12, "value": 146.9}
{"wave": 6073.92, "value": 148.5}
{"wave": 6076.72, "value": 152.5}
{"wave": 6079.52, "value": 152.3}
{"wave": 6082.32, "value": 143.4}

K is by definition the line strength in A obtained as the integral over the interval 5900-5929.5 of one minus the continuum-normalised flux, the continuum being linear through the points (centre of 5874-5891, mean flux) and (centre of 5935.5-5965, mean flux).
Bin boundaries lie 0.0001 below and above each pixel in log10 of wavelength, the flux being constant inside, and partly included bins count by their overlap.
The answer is -1.02 A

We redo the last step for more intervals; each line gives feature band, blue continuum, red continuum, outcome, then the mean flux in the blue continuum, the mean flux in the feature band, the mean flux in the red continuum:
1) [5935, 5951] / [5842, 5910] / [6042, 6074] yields -0.3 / 135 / 143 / 149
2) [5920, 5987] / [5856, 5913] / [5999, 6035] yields -1.3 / 134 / 143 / 147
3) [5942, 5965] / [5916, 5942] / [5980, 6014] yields 0.2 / 143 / 142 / 145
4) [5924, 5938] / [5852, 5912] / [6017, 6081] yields -0.5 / 134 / 144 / 150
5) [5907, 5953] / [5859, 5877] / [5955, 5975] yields 0.2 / 145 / 143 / 143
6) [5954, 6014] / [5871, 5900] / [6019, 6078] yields -1.3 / 126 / 143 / 150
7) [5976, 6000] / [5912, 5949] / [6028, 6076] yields 0.2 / 143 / 145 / 150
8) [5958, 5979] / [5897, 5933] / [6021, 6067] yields 0.2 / 139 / 142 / 150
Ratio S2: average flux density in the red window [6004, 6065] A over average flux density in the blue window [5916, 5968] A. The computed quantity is 1.0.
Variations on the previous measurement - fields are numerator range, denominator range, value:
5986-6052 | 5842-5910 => 1.09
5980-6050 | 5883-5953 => 1.09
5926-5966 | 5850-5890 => 1.03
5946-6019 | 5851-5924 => 1.06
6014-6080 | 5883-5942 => 1.12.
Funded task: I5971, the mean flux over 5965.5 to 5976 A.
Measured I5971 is 144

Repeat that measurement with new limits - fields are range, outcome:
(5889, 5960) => 137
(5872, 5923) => 132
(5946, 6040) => 145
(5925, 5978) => 143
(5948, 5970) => 142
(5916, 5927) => 143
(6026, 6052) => 151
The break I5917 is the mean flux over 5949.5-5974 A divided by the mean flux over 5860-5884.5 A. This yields 1.00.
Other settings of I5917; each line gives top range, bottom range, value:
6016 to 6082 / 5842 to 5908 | 1.11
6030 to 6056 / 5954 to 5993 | 1.05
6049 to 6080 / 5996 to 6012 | 1.04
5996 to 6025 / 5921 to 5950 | 1.01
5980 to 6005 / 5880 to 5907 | 1.20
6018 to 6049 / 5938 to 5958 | 1.06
